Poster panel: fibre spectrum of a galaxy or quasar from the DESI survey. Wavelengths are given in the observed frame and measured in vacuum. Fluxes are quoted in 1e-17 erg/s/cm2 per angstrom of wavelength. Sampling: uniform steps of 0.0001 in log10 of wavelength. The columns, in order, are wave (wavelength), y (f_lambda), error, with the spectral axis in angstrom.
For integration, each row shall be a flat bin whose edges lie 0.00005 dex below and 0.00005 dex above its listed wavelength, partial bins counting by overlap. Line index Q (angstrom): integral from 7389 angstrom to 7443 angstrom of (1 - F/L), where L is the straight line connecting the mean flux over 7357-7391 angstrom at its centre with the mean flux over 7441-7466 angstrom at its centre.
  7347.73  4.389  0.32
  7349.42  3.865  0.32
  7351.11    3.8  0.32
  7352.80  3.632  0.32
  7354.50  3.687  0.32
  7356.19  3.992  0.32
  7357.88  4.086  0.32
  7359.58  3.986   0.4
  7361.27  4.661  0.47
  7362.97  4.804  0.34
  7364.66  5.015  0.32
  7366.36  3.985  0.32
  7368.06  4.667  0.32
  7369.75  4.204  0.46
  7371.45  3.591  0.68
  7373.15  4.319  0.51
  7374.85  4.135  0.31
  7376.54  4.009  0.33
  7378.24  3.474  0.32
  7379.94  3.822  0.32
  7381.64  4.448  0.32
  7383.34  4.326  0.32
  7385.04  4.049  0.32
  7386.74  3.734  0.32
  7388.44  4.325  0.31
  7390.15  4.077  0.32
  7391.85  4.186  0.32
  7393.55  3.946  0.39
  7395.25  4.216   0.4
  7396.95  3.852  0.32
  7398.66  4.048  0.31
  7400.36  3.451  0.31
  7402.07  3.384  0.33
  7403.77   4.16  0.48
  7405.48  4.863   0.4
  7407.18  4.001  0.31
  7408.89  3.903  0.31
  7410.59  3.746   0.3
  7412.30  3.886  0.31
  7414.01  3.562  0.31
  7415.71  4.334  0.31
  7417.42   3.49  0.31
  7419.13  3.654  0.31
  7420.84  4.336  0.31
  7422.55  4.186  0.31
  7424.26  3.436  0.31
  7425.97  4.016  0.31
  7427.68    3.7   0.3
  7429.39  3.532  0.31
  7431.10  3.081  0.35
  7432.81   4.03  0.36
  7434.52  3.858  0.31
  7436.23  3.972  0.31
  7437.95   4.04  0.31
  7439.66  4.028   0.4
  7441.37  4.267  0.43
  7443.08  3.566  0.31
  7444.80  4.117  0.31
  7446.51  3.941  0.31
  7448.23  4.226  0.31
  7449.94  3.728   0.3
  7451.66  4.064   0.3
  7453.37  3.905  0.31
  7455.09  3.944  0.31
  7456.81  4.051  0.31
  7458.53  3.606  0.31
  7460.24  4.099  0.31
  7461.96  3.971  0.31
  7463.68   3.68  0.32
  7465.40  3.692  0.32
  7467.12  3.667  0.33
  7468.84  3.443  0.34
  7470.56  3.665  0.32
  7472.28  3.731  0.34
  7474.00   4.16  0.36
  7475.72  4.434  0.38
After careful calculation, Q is 1.8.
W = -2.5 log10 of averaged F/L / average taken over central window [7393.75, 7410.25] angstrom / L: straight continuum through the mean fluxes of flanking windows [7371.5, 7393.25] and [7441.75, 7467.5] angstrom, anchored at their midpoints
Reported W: 0.01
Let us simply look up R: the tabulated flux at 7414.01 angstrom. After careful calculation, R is 3.562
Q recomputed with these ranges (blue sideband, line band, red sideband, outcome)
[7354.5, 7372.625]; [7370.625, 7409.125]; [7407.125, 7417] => 0.4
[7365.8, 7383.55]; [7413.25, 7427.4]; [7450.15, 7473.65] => 0.3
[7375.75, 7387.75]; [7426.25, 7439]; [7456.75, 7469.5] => 0.3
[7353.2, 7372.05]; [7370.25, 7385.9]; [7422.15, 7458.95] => 0.5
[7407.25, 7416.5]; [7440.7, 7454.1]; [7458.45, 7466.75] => -0.5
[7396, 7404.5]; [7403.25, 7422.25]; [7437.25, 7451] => -0.8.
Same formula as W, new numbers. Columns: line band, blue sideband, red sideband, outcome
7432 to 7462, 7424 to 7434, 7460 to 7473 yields -0.08 mag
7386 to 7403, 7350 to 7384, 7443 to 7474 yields 0.03 mag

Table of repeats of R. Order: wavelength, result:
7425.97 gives 4.016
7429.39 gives 3.532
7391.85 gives 4.186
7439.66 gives 4.028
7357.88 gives 4.086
